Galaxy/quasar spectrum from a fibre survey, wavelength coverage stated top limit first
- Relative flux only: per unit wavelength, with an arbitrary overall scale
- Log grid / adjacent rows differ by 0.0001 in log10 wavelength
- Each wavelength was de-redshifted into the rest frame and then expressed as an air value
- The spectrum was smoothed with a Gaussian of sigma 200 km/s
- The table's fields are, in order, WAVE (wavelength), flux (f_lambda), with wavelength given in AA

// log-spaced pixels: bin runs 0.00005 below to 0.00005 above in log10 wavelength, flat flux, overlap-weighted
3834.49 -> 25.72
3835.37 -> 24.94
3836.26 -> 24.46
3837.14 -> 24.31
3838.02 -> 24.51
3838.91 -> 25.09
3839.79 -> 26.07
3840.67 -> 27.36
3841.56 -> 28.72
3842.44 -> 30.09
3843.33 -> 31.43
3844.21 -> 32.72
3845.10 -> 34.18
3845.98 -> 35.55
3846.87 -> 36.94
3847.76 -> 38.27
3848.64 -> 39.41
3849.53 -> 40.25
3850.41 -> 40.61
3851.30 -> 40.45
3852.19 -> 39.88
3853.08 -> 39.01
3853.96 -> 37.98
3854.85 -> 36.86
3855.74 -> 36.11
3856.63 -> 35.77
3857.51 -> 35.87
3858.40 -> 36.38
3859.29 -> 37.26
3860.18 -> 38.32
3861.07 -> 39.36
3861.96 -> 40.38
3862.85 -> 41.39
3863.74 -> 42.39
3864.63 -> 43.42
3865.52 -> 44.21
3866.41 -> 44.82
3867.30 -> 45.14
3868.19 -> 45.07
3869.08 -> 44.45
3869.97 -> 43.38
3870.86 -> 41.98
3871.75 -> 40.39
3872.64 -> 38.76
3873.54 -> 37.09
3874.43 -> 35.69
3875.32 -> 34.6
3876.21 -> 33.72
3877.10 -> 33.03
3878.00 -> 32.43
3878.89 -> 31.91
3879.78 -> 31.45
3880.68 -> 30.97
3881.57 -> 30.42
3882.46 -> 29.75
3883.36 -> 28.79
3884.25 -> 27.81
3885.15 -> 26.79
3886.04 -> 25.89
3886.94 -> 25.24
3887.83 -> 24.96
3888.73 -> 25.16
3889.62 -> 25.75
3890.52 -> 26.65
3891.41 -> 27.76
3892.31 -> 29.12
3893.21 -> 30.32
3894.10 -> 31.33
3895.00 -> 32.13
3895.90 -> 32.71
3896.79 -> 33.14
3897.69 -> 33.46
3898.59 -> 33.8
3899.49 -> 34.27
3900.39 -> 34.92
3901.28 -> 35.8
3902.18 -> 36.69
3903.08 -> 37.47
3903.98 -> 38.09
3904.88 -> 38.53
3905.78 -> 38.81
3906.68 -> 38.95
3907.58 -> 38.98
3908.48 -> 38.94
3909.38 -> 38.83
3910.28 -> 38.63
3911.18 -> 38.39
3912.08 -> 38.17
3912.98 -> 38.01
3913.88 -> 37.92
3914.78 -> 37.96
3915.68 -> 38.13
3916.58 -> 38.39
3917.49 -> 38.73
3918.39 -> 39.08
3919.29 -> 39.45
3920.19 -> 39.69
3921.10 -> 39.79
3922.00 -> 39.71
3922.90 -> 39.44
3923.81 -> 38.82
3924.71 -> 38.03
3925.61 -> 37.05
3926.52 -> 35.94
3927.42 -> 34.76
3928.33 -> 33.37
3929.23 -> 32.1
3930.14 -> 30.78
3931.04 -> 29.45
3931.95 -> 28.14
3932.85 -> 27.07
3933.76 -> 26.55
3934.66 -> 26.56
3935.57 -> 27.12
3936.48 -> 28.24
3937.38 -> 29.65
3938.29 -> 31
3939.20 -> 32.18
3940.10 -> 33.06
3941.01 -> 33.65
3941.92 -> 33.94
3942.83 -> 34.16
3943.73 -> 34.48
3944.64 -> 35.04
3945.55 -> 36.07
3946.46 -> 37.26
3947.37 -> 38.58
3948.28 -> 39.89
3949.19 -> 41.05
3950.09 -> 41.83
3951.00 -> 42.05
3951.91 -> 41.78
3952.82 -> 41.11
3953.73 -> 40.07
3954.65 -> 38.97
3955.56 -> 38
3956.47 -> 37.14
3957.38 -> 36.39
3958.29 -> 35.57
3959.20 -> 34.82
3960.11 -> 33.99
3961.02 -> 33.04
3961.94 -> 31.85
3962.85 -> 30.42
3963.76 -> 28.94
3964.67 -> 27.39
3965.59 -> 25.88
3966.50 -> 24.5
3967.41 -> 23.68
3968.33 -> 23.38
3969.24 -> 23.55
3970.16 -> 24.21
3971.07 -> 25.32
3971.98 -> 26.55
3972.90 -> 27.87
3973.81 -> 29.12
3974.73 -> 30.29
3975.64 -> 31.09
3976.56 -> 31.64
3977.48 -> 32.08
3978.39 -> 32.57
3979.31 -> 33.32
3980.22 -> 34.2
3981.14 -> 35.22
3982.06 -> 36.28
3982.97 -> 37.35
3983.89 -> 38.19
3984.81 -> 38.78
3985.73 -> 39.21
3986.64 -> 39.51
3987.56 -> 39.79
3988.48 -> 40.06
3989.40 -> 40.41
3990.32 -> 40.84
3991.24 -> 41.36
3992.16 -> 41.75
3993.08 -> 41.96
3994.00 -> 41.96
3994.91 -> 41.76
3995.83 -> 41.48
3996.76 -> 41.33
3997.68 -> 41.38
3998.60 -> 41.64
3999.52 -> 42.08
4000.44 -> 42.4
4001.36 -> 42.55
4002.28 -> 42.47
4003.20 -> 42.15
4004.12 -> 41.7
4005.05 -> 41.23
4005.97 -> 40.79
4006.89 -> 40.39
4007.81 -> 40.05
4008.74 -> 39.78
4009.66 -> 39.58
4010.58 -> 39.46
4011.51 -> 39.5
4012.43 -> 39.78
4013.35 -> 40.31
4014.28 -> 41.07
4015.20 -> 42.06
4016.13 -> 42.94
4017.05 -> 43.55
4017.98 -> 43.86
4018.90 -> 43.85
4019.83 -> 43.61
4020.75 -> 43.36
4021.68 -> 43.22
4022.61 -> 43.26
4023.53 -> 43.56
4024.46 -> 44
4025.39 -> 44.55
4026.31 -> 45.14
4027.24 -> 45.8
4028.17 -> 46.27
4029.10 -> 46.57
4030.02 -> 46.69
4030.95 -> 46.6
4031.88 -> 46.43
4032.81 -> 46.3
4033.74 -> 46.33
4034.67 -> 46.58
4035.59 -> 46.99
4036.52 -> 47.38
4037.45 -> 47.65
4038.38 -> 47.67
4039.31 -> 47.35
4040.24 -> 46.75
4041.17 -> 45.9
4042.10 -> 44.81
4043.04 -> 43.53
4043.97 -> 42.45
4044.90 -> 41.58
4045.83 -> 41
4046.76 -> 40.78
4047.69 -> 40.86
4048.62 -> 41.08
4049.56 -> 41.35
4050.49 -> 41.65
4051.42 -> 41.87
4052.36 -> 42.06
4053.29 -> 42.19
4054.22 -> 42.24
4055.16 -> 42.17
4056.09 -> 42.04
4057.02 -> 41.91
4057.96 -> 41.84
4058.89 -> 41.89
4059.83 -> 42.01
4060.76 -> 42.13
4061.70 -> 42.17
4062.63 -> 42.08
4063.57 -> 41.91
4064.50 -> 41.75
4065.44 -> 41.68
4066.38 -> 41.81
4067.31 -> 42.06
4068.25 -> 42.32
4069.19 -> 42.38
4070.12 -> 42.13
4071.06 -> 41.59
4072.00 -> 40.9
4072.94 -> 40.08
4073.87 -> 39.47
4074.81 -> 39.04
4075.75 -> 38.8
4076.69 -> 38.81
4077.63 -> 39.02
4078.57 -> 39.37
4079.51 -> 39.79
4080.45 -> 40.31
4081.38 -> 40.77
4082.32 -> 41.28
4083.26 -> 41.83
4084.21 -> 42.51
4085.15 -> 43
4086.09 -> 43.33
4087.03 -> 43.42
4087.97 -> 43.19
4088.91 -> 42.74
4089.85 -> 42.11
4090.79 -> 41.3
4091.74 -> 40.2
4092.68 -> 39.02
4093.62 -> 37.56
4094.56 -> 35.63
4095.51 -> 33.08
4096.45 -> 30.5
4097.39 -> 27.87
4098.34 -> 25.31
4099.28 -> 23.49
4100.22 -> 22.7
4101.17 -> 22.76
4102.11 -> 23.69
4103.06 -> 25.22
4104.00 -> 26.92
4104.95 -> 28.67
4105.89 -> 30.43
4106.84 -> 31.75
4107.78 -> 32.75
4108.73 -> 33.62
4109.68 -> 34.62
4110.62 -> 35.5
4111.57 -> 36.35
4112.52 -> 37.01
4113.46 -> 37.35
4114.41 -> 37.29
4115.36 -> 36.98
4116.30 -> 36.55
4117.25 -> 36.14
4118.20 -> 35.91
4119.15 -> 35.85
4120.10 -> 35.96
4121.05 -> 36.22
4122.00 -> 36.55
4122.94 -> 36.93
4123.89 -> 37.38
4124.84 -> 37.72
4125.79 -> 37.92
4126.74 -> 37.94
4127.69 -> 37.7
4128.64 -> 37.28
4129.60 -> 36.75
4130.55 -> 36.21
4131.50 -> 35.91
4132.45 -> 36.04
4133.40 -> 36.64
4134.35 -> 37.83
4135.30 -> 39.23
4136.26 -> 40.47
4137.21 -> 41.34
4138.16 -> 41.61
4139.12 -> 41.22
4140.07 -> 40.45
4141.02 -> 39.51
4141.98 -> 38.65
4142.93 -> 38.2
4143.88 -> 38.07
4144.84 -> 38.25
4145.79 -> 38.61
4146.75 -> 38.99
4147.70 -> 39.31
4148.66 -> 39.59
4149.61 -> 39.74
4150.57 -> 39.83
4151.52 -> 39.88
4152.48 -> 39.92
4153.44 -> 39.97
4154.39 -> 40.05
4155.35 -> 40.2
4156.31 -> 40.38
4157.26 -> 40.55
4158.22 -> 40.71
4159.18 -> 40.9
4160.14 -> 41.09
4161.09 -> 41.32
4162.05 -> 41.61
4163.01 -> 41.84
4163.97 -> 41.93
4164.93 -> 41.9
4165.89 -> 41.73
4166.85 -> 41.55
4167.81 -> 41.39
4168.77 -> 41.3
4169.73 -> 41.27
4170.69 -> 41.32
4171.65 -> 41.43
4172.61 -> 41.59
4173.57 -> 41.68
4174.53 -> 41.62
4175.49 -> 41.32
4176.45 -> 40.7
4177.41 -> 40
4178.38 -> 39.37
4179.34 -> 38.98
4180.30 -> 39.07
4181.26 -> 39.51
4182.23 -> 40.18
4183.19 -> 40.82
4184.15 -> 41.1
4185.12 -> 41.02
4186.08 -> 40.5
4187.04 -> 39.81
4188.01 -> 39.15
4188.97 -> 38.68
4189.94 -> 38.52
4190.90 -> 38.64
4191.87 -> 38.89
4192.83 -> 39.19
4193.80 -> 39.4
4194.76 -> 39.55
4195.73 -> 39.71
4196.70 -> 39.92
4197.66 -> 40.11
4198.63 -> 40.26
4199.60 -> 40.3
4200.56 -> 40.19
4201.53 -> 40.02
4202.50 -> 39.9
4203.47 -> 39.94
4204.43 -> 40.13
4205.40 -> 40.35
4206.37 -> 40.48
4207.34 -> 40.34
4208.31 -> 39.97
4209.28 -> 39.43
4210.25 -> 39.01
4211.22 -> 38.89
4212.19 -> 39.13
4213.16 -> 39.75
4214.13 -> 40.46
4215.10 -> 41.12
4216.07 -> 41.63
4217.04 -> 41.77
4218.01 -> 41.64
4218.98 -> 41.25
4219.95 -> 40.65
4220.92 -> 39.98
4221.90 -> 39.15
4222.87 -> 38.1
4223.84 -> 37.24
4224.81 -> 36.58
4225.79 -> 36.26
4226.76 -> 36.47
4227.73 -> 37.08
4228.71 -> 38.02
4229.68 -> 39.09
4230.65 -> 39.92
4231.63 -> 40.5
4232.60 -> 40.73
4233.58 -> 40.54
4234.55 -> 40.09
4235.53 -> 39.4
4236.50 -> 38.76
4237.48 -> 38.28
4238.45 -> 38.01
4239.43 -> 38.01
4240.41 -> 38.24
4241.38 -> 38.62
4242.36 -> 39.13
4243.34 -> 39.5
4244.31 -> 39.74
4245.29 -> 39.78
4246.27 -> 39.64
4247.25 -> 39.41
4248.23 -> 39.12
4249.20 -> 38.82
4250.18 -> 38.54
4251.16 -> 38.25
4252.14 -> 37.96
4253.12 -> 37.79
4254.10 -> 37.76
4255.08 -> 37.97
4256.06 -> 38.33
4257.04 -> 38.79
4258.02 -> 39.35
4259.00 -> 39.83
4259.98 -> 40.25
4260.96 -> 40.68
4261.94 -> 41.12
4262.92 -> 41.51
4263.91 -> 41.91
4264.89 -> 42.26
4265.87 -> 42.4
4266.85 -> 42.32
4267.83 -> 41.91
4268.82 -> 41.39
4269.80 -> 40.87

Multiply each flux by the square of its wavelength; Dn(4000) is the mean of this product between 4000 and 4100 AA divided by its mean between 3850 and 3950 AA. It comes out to 1.27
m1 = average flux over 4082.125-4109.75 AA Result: 34.3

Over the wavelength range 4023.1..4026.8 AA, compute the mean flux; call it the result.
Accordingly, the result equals 44.3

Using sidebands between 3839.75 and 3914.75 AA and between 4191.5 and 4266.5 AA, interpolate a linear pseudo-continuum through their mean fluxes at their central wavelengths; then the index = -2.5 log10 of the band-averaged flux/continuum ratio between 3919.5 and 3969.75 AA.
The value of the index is 0.08 mag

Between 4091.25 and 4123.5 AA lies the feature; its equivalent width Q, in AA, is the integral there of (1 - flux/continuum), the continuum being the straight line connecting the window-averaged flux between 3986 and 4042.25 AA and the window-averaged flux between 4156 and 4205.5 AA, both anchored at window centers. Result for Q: 6.78 AA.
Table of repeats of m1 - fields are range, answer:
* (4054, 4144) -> 37.7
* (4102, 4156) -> 36.9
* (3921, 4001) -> 34.8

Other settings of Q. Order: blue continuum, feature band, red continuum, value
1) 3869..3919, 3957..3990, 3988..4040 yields 6.6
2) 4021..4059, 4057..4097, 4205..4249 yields 2.4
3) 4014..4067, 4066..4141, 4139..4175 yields 8.9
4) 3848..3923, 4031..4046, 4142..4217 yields -2.9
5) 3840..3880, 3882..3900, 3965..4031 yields 4.1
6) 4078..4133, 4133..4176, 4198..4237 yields -3.4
